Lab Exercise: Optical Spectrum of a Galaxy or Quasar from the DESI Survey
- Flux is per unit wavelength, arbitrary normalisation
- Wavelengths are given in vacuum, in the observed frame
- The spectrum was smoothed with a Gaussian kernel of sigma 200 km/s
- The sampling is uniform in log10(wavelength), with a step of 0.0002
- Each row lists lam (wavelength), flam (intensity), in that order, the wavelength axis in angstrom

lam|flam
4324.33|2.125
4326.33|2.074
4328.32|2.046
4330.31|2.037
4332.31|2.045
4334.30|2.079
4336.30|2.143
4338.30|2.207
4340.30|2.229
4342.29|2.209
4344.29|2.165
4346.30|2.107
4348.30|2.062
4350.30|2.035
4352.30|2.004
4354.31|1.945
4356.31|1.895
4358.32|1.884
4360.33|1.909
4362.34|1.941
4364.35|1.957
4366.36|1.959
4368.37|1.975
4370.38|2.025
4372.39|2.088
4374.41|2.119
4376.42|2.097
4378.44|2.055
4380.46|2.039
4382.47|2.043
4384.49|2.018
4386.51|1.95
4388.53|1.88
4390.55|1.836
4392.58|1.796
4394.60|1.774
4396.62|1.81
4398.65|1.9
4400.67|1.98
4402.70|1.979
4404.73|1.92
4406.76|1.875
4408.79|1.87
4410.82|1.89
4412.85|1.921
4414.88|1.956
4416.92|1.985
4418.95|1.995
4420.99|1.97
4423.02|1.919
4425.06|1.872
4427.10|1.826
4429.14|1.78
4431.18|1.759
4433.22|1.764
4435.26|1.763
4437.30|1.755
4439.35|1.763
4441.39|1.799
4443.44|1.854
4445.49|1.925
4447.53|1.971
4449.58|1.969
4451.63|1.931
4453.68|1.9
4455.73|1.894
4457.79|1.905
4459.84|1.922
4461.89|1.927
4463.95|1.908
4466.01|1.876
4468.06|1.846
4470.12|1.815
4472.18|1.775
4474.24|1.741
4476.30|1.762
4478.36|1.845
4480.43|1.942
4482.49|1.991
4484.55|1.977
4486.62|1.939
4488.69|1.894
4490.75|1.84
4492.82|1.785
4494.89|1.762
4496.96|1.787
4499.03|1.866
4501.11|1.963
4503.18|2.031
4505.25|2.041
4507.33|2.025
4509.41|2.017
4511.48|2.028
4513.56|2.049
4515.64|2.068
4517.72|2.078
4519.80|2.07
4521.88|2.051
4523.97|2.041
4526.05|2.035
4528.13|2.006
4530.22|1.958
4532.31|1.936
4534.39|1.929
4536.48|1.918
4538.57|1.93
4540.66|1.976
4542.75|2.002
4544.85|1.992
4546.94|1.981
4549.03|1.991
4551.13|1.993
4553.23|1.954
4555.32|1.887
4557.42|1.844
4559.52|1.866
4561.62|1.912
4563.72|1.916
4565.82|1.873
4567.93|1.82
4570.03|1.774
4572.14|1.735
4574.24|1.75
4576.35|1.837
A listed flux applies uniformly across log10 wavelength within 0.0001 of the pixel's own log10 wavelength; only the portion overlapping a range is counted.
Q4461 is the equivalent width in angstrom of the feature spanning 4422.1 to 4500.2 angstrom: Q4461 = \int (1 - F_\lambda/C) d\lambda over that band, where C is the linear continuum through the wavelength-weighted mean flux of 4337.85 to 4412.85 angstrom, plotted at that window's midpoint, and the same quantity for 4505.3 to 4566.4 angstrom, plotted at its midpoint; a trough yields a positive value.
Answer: 4.86 angstrom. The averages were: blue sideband 1.98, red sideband 1.98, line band 1.86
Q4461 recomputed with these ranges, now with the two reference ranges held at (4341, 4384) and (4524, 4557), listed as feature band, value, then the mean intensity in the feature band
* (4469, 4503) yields 2.1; 1.86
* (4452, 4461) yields 0.4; 1.91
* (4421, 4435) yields 1.2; 1.83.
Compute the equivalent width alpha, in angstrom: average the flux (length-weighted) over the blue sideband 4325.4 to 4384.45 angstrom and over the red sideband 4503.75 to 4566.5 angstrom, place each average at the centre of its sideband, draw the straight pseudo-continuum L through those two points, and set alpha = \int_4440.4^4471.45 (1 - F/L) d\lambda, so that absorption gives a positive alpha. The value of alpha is 1.8 angstrom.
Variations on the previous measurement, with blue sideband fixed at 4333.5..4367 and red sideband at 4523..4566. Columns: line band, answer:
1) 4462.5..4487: 1.4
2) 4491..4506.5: 0.6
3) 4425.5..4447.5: 2.1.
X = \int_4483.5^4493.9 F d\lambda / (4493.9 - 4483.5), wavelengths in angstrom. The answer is 1.89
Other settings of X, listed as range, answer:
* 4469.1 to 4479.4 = 1.79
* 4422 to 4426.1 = 1.9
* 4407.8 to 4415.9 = 1.91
